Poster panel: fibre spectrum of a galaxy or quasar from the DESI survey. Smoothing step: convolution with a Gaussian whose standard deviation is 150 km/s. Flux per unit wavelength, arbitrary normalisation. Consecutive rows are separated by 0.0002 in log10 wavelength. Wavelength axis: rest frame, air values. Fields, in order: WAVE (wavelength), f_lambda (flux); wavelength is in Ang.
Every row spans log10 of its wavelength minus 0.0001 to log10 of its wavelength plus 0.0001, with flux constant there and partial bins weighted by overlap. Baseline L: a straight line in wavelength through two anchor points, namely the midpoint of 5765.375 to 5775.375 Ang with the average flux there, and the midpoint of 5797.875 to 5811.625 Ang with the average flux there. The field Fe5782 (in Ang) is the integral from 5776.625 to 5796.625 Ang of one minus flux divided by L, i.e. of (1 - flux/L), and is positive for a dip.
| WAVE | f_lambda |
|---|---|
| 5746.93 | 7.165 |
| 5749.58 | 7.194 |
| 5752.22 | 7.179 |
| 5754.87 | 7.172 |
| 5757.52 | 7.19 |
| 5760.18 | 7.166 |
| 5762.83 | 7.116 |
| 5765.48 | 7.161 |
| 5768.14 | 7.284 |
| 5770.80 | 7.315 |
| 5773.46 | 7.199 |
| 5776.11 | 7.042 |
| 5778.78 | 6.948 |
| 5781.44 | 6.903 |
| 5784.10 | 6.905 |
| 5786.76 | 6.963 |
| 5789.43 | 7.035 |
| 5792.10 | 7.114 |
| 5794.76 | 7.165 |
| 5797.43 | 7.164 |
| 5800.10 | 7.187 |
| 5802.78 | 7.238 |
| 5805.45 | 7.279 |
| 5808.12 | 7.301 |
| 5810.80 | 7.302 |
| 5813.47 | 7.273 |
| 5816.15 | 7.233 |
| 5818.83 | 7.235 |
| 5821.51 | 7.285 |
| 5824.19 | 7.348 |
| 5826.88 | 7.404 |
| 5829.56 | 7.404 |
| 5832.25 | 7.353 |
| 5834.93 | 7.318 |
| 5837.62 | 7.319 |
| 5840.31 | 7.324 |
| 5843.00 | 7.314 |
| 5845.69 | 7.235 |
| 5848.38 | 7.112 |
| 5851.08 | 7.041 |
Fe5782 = 0.6 Ang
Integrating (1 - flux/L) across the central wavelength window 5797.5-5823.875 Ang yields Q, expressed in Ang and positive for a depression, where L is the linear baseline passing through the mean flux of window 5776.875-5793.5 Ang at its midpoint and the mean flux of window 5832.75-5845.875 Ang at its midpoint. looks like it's -0.4 Ang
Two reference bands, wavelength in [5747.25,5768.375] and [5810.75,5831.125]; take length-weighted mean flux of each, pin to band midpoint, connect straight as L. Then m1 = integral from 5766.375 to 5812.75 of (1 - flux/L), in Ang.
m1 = 0.7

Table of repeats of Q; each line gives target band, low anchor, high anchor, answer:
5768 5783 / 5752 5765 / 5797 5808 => 0.2 Ang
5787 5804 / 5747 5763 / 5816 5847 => 0.3 Ang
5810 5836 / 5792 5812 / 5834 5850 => -0.3 Ang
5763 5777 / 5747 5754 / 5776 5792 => -0.3 Ang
